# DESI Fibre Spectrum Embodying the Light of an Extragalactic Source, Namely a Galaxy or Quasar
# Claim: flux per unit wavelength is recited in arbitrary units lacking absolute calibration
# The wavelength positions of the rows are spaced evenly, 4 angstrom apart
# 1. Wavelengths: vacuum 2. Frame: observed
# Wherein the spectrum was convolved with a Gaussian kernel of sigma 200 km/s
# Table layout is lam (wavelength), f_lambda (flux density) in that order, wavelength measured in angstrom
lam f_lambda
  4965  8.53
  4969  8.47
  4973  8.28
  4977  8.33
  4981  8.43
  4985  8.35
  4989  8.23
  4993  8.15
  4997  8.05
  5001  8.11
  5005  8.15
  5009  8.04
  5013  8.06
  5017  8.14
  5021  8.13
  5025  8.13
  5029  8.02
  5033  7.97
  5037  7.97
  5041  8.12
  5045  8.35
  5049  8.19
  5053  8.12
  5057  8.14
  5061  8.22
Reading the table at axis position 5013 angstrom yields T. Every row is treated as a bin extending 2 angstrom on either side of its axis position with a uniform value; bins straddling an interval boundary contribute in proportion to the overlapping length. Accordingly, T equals 8.06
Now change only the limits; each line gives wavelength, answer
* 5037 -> 7.97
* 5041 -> 8.12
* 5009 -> 8.04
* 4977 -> 8.33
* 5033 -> 7.97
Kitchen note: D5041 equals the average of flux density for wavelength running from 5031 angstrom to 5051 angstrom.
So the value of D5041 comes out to 8.12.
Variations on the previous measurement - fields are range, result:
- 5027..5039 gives 7.99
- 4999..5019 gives 8.1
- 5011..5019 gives 8.1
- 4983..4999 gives 8.2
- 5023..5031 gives 8.07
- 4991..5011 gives 8.1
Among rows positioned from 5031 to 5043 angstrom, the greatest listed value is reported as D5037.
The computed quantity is 8.12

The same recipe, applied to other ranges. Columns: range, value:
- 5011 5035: 8.14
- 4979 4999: 8.43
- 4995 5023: 8.15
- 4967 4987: 8.47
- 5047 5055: 8.19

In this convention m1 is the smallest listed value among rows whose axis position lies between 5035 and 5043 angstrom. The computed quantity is 7.97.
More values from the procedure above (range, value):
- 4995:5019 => 8.04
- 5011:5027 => 8.06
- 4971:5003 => 8.05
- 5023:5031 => 8.02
